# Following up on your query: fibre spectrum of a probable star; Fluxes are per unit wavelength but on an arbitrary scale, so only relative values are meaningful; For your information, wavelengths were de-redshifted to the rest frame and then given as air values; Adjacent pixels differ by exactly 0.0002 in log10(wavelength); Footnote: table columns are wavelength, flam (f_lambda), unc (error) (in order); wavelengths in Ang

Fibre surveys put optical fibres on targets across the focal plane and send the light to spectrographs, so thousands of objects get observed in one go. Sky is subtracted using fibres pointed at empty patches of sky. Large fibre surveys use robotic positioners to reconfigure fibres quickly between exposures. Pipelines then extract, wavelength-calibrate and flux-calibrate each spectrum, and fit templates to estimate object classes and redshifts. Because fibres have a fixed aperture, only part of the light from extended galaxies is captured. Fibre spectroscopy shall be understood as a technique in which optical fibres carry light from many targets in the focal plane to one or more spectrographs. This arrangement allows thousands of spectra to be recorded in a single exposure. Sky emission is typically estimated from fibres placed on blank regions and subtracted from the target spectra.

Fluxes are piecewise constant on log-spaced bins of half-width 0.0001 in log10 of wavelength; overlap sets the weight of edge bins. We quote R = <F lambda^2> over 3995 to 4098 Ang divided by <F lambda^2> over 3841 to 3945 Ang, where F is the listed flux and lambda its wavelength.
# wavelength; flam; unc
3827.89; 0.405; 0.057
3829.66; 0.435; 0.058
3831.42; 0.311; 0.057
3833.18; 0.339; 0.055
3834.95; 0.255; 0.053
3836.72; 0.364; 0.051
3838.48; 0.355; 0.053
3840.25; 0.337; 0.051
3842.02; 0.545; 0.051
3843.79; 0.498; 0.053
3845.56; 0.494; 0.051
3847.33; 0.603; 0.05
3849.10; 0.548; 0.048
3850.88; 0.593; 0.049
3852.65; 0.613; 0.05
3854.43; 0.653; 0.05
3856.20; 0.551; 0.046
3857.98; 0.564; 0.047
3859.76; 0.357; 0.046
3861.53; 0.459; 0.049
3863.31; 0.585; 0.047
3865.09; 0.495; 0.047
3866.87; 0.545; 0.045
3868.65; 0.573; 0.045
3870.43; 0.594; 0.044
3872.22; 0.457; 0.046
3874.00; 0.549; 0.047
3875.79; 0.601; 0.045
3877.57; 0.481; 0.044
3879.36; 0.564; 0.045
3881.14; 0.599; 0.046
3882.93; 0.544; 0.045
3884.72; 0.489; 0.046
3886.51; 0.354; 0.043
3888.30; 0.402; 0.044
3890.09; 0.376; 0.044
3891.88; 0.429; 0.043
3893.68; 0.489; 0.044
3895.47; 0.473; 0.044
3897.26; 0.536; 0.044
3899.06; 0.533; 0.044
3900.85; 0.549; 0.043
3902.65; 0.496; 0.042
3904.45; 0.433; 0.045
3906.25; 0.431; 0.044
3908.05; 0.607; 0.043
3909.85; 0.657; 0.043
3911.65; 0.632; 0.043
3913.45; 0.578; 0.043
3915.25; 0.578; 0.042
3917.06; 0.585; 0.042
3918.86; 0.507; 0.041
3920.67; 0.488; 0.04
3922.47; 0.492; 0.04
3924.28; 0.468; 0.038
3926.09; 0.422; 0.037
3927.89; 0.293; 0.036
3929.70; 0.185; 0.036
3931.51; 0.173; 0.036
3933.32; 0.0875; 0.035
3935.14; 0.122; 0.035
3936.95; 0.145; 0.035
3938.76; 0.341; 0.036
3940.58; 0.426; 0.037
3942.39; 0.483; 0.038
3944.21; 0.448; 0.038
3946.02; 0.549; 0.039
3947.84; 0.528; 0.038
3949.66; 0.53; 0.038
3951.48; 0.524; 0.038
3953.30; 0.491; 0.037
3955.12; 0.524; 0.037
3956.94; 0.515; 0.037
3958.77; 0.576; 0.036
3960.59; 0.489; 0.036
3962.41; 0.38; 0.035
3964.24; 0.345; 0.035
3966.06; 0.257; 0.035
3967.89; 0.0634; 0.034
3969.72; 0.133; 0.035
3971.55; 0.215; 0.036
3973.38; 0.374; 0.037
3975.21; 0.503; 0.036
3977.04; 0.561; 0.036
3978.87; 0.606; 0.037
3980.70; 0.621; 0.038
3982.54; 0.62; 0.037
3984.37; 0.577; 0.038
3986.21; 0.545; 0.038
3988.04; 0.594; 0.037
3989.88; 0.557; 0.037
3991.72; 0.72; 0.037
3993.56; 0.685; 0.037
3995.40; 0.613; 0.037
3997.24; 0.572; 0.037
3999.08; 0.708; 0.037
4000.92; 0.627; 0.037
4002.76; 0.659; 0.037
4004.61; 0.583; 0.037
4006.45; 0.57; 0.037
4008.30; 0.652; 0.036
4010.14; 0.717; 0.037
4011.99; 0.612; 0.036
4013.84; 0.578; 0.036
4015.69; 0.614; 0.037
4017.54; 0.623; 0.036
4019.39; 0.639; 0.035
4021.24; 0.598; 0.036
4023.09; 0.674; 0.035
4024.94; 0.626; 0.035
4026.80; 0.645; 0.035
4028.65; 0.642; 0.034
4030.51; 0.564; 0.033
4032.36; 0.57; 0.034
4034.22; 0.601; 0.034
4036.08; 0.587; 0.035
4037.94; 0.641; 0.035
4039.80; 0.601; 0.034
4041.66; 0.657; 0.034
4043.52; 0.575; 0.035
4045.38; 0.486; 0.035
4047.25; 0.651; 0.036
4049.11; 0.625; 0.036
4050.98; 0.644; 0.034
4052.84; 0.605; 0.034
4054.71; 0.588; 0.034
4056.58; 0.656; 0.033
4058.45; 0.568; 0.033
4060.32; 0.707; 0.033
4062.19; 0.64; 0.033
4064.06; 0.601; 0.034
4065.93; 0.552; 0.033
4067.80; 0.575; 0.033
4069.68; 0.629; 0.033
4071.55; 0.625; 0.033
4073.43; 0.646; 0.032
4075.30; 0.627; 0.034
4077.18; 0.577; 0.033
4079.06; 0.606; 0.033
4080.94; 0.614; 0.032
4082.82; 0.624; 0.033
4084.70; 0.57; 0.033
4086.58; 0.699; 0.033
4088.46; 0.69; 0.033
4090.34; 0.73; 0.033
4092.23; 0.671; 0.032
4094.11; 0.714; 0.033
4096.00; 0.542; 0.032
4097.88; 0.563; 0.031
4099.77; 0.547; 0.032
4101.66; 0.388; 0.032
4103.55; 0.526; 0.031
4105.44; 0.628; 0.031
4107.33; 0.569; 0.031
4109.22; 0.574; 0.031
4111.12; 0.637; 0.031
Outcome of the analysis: 1.41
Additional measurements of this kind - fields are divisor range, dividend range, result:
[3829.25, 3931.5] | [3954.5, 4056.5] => 1.23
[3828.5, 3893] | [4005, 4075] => 1.39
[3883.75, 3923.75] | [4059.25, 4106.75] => 1.32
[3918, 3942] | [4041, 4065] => 2.03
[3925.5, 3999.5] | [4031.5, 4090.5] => 1.47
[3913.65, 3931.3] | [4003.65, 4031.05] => 1.48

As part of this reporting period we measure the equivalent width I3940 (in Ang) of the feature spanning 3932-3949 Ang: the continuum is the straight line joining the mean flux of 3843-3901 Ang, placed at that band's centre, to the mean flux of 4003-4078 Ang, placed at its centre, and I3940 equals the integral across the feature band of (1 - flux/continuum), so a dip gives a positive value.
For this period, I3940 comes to 6.5 Ang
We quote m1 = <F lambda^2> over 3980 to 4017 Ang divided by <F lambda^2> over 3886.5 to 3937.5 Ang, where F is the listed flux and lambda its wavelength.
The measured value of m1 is 1.5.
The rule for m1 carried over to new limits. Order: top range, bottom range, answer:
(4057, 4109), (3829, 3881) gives 1.38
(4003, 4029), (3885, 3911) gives 1.37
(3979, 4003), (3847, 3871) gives 1.21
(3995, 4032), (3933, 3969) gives 1.63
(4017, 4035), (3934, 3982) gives 1.55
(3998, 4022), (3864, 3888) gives 1.29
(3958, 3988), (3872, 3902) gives 0.91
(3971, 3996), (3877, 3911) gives 1.18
